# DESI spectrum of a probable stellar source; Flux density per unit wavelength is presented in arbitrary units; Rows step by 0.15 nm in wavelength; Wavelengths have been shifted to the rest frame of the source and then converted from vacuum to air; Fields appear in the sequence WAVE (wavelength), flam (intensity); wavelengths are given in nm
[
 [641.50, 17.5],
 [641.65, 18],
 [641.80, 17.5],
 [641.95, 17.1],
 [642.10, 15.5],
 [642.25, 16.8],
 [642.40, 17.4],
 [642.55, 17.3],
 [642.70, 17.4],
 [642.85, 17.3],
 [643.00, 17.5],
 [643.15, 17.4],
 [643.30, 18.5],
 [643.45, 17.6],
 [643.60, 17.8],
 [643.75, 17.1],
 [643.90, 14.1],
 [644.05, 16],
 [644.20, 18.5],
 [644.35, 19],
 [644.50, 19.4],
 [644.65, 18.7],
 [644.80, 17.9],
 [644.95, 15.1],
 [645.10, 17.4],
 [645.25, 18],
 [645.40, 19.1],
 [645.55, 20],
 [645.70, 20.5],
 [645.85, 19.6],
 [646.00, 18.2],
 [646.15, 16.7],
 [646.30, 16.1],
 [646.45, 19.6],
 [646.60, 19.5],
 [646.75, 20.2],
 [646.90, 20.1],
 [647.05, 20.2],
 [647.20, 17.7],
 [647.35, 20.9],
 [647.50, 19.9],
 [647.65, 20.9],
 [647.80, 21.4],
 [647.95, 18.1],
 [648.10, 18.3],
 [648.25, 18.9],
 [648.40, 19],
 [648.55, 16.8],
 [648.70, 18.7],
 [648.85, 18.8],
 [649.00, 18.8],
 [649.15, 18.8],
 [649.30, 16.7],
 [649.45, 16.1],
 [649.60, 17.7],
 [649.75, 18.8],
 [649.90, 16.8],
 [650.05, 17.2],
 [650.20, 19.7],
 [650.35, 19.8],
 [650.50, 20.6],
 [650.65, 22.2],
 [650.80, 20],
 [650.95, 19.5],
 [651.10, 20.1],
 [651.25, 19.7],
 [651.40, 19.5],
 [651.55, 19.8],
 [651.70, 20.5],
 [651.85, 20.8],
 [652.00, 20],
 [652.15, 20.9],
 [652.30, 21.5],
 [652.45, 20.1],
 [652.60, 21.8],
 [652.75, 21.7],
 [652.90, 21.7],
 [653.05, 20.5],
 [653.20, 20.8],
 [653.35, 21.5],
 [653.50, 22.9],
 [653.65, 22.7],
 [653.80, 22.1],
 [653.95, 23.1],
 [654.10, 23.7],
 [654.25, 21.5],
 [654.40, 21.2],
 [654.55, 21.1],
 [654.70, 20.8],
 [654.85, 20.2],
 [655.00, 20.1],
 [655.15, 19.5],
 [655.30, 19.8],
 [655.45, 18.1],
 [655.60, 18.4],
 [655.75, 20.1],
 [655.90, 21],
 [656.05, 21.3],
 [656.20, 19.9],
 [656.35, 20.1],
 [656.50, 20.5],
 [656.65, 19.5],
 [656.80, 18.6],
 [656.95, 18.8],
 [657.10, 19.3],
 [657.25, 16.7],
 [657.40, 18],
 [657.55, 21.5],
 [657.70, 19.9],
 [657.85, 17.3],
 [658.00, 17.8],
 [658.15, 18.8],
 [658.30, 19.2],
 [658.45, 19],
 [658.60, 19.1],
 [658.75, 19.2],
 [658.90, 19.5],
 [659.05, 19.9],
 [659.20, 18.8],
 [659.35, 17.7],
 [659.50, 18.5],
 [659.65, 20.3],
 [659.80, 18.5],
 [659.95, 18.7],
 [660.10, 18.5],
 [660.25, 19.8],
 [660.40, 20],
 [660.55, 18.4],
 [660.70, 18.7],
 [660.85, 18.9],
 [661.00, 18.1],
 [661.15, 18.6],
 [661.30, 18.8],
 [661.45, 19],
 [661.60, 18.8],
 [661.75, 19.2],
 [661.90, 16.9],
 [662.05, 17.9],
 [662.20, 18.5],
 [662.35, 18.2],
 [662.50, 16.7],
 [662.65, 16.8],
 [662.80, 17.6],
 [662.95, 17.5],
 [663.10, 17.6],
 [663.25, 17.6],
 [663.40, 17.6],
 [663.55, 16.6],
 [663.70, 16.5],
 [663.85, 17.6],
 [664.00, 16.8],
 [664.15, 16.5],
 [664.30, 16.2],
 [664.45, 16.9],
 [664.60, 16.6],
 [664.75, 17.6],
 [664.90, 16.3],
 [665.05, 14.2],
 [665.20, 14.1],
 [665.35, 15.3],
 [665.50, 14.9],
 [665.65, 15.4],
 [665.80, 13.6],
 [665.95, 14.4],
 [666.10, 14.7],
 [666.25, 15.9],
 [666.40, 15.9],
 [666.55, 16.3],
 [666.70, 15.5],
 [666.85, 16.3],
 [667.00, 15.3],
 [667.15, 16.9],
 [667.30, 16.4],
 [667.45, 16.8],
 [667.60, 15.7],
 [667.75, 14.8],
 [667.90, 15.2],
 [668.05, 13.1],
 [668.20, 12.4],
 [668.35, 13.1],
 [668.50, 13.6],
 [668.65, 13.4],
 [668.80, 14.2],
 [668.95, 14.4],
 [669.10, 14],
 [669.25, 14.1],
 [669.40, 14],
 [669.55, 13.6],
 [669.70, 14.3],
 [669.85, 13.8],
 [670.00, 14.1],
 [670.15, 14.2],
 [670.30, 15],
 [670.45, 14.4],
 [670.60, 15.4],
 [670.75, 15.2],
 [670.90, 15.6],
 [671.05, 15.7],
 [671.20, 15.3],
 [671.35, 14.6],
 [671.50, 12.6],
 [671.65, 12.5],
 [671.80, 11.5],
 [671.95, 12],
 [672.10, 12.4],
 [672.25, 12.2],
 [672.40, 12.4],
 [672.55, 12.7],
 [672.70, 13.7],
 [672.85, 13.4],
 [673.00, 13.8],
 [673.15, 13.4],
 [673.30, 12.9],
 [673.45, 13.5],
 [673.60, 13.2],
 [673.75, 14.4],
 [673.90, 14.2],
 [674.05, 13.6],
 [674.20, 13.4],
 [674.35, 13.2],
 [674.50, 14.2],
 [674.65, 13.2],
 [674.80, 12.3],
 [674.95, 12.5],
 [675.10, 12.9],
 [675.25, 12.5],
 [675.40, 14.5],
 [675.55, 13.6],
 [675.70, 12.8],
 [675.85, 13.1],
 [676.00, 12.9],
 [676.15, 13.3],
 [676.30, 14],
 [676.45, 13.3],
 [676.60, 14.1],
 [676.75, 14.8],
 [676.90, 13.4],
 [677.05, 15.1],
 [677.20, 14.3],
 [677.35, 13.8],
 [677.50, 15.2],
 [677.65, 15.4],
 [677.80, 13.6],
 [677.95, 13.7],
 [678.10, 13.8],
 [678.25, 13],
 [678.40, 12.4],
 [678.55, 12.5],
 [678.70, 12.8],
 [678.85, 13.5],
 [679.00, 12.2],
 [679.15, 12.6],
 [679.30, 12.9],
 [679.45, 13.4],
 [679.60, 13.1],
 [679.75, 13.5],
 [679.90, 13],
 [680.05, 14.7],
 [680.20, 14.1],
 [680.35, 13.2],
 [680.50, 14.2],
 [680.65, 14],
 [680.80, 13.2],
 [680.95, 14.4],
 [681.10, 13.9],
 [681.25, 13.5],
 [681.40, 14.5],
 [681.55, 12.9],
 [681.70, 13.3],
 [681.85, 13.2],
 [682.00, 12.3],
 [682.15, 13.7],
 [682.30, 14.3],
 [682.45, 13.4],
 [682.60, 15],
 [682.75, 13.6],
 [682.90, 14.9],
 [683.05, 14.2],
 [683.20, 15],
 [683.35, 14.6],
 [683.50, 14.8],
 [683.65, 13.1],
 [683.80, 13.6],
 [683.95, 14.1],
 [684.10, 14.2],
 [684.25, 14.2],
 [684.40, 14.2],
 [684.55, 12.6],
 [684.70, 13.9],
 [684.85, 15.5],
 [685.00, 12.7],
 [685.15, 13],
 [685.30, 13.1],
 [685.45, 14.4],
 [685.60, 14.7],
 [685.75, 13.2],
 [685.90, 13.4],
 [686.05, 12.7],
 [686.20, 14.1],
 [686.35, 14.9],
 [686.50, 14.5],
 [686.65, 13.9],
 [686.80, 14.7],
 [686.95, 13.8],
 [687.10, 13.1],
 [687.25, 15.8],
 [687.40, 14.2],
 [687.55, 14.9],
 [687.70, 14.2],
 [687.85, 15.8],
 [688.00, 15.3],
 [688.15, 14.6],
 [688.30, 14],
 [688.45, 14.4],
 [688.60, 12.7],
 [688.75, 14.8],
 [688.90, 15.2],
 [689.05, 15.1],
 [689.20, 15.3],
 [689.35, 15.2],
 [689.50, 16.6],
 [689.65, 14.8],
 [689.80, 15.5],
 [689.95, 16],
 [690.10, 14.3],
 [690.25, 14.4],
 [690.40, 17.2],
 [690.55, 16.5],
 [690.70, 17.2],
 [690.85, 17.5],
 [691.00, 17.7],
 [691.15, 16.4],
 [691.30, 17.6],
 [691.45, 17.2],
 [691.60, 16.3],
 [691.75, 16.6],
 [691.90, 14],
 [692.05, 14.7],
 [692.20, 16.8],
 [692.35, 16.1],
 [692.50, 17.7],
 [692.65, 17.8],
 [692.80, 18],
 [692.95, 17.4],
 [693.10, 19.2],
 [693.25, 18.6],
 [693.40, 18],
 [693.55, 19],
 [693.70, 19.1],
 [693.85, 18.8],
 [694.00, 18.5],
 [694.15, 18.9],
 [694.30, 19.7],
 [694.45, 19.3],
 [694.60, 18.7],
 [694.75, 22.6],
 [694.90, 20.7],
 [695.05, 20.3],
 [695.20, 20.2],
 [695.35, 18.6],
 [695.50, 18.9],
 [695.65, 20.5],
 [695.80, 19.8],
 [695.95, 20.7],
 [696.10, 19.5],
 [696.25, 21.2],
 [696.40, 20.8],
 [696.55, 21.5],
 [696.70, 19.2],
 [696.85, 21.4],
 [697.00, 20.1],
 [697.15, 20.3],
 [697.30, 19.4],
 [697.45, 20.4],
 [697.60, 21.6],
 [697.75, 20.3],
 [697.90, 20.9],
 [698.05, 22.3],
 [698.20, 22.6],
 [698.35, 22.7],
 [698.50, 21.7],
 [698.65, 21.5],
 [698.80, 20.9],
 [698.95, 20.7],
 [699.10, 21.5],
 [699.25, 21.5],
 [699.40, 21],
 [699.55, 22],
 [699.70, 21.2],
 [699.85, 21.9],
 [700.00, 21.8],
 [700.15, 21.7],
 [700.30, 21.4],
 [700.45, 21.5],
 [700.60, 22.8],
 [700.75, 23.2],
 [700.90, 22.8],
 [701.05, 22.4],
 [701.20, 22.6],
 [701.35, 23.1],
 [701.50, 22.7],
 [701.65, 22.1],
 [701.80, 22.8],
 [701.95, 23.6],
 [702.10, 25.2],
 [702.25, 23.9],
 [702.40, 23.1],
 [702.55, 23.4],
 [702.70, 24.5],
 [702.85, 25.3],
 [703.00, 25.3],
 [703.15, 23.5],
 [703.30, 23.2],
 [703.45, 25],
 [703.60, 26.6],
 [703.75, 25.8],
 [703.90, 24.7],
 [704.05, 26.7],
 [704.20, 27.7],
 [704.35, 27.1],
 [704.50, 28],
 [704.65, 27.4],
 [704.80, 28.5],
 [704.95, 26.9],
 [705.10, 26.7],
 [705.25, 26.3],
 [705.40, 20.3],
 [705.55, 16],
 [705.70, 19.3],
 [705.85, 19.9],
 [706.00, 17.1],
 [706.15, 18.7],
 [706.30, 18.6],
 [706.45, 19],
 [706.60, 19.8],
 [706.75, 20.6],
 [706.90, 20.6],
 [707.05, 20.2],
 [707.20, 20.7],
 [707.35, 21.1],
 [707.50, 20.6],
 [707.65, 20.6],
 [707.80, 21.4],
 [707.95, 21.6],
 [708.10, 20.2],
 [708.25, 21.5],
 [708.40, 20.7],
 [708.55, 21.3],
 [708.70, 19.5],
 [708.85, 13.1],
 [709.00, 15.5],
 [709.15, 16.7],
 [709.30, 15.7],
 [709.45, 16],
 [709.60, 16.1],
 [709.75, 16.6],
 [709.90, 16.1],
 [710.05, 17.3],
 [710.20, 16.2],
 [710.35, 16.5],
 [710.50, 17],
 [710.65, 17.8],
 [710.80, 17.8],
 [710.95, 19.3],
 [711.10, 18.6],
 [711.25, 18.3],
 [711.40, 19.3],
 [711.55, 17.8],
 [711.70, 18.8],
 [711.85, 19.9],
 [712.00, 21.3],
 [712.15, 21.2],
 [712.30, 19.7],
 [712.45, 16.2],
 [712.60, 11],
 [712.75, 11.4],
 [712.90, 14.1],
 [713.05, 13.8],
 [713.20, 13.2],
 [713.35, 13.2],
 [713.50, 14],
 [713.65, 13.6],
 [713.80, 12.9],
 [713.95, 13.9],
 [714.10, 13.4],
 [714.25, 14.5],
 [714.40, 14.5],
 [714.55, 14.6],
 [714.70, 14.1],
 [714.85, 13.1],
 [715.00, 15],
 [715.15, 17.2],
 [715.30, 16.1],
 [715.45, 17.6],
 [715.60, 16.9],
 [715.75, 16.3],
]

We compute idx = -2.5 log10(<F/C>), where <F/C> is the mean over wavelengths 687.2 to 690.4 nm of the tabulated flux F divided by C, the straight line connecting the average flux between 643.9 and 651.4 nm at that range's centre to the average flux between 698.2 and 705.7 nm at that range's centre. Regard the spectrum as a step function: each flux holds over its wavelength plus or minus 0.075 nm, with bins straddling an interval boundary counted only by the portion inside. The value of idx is 0.435 mag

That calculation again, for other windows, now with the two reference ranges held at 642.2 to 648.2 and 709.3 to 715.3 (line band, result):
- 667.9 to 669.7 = 0.27 mag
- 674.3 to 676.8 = 0.28 mag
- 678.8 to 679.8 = 0.30 mag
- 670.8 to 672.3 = 0.28 mag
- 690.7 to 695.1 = -0.08 mag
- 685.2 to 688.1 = 0.19 mag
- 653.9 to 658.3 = -0.11 mag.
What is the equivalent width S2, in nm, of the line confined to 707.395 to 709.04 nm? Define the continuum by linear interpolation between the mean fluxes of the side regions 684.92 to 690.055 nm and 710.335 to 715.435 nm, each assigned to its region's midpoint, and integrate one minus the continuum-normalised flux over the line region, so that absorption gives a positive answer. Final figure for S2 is -0.42 nm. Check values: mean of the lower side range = 14.4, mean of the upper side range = 16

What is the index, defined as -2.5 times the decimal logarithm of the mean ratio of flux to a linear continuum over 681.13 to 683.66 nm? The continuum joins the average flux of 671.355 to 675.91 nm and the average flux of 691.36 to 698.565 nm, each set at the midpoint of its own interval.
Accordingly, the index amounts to 0.13 mag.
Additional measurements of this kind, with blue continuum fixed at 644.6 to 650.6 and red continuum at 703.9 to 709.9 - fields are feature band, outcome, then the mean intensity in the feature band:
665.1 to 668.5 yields 0.28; 15.1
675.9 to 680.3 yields 0.41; 13.6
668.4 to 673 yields 0.38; 13.8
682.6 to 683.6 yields 0.35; 14.5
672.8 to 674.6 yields 0.40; 13.6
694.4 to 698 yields 0.01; 20.3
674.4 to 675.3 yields 0.45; 13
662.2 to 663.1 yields 0.10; 17.5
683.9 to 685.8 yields 0.40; 13.8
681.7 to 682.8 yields 0.42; 13.6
